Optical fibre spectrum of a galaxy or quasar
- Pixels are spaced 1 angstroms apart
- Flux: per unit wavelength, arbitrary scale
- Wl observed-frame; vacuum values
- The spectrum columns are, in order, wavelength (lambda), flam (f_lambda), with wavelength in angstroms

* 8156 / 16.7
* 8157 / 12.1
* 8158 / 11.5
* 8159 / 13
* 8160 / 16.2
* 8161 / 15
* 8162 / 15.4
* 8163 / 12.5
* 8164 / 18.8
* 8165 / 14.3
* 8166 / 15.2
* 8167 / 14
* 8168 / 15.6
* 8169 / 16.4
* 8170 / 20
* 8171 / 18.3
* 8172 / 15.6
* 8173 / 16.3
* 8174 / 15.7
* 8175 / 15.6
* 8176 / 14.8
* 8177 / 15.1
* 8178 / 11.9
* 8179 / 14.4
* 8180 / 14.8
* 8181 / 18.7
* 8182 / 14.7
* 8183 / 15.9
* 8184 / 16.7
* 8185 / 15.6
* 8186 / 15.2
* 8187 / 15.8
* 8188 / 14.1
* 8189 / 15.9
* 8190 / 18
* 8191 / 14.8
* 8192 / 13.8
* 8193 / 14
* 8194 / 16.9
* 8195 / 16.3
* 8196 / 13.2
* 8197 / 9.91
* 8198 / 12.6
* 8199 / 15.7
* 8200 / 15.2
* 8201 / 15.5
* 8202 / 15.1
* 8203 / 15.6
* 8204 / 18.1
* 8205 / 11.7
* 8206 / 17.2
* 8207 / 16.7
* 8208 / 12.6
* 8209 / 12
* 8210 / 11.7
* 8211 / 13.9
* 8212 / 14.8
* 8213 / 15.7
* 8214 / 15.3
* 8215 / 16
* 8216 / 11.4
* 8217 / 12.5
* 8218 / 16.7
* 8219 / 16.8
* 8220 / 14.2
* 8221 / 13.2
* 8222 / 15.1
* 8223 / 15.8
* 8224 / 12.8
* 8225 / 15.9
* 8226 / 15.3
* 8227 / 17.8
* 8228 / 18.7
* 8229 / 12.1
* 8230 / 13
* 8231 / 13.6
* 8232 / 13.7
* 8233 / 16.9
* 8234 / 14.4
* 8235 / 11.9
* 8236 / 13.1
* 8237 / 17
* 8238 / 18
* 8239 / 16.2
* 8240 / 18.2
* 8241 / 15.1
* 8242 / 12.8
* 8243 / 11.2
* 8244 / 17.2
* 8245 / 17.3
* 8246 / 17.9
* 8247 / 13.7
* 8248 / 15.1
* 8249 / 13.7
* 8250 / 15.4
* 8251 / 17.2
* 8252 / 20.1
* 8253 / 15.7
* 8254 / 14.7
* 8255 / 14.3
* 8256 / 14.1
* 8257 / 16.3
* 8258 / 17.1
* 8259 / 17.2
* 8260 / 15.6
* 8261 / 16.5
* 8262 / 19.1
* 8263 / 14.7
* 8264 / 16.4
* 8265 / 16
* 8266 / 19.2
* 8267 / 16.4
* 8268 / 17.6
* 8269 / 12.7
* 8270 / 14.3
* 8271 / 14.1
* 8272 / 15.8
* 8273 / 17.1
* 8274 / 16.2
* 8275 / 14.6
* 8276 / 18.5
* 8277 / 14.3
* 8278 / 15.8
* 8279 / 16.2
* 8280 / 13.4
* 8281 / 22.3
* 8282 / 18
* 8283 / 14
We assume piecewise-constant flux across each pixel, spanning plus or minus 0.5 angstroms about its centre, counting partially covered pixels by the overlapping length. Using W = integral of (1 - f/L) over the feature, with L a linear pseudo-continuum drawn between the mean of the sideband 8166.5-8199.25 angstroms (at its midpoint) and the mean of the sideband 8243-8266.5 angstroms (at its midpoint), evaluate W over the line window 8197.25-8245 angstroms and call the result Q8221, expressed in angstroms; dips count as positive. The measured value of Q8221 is 3.0 angstroms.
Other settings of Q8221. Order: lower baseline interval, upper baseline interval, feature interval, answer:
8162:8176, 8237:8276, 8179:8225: 3.2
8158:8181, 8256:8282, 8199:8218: 1.4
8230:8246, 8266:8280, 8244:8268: -1.4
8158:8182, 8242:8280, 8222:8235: 0.7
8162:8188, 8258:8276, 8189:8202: 0.9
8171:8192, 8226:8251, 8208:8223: 1.1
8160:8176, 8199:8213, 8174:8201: 0.5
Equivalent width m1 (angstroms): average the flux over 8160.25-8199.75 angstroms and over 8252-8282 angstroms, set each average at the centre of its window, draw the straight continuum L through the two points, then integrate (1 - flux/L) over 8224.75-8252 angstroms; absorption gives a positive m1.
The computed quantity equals 0.9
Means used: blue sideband 15.3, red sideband 16.2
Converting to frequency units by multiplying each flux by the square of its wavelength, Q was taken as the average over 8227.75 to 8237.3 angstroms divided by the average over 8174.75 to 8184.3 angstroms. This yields 0.95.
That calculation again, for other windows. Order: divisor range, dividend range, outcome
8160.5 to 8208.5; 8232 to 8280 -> 1.05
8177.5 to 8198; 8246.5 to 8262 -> 1.08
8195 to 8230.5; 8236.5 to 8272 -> 1.10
